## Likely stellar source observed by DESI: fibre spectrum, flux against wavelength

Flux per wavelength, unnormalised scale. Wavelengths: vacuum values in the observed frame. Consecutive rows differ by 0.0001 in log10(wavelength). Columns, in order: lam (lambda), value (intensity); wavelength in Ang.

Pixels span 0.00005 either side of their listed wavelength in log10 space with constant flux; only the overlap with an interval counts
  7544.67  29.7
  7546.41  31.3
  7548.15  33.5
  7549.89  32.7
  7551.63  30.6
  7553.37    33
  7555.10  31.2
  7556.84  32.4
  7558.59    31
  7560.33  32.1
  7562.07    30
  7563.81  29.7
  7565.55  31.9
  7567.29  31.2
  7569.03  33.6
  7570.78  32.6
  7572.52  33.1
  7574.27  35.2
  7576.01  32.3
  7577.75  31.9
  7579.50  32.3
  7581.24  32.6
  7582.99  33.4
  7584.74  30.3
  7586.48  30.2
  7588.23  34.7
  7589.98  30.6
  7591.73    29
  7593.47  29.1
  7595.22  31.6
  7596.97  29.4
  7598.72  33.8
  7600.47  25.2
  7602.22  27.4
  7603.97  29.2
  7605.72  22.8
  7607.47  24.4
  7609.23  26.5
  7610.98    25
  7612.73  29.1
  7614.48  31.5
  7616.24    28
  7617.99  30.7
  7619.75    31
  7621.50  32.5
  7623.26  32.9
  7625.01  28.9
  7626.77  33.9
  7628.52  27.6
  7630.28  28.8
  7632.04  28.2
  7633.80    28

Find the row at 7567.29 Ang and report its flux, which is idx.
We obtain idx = 31.2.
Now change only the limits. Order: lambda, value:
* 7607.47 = 24.4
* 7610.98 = 25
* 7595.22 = 31.6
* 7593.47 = 29.1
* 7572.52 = 33.1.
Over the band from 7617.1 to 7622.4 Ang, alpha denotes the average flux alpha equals 31.4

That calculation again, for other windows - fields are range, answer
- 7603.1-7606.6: 26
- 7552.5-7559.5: 31.9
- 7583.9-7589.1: 31.8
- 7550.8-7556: 31.7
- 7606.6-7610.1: 25.4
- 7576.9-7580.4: 32.1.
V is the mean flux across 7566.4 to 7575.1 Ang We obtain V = 33.1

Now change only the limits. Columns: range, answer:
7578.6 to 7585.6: 32.1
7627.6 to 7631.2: 28.3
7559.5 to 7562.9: 31.1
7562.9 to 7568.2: 31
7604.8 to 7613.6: 25.6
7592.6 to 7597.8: 30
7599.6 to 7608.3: 25.8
